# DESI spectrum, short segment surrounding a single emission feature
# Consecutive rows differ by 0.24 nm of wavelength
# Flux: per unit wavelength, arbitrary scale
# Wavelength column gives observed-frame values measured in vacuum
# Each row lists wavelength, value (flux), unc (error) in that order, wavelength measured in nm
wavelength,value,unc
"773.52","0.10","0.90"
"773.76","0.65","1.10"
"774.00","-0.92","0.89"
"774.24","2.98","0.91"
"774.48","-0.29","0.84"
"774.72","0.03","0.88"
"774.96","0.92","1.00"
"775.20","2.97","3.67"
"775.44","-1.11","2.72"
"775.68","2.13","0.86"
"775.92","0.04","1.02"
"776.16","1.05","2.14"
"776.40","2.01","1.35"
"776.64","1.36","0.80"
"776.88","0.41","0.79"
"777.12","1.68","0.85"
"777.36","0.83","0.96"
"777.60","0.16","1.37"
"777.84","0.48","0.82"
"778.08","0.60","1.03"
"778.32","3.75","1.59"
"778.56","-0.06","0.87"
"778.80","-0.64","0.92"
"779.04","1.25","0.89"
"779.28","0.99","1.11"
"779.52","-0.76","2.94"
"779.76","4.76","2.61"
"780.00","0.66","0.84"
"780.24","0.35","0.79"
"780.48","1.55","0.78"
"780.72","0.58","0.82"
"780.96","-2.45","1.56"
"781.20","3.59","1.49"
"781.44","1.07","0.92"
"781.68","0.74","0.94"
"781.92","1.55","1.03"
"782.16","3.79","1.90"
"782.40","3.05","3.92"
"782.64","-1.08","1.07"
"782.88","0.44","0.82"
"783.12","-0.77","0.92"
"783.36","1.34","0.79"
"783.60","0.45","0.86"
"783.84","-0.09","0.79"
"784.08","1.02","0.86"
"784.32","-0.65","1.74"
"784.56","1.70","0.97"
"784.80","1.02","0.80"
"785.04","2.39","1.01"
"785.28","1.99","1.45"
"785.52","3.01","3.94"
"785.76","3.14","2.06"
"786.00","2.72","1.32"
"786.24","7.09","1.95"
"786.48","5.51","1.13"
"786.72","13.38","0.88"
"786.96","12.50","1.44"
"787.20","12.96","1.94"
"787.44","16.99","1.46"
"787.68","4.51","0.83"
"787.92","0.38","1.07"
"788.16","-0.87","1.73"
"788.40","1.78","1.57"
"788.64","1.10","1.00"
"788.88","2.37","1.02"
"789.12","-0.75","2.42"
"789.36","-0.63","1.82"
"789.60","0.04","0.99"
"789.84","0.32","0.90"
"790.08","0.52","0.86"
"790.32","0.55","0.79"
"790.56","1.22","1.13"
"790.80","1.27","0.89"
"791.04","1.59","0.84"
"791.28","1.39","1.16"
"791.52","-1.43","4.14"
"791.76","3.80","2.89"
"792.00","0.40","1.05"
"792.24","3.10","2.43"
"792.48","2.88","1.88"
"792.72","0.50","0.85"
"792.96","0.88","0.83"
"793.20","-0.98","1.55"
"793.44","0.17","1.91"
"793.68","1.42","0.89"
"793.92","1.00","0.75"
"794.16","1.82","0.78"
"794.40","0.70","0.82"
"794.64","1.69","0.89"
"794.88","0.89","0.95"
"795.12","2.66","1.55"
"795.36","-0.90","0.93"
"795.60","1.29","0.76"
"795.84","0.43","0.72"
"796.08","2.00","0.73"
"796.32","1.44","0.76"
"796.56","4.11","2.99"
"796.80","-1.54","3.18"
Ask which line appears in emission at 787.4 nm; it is [O II] 3727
